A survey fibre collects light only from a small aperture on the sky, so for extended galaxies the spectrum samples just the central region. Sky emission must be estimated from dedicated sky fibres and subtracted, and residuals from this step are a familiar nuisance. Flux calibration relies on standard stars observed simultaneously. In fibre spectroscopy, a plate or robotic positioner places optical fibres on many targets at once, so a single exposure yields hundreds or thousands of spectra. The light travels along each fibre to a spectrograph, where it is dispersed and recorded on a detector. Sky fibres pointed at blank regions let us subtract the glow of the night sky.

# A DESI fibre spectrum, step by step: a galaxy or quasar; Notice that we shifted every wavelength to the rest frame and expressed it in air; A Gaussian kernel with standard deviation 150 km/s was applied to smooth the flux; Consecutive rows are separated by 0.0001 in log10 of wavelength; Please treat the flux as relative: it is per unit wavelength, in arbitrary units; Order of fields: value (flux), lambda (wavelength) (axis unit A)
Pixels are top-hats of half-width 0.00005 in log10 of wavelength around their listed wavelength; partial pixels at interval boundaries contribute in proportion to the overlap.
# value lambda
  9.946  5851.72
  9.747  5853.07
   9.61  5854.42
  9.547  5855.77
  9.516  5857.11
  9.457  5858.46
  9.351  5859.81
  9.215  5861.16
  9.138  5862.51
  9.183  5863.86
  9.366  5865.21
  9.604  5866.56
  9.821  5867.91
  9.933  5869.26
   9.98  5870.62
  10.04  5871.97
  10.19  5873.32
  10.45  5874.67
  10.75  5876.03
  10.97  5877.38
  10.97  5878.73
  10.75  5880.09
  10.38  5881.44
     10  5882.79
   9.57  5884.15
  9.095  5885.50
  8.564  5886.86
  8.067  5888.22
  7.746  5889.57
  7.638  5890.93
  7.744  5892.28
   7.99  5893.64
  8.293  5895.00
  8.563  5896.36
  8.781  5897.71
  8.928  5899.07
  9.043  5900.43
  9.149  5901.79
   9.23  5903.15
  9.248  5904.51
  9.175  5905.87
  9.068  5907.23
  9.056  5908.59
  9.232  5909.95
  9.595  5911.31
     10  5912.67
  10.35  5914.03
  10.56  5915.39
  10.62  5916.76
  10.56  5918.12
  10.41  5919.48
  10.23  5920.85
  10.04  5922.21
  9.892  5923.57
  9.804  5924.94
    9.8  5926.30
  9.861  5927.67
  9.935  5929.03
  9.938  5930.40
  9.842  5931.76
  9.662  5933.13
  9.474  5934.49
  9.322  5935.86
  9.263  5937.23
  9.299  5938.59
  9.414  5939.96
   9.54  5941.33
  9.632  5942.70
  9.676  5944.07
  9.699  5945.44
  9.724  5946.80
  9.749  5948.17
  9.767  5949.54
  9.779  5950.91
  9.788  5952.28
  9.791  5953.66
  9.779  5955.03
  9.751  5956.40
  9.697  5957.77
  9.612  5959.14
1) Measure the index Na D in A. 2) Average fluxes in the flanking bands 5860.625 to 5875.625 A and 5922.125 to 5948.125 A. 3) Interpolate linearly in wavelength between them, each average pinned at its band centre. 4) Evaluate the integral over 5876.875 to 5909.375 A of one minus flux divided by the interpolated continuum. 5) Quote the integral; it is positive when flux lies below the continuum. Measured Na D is 2.1 A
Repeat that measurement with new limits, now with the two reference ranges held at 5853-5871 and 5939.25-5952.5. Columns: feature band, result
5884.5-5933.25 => 1.43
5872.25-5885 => -1.16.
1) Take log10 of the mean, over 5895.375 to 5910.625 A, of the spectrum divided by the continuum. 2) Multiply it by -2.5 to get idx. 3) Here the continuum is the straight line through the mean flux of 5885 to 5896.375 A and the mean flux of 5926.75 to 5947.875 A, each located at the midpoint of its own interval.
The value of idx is -0.06 mag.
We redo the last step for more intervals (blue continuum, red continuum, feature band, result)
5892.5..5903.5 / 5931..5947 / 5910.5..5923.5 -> -0.13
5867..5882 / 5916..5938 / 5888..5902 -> 0.22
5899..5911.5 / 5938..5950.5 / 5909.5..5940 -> -0.06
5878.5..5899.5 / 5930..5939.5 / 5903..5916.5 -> -0.05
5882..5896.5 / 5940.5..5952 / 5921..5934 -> -0.07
